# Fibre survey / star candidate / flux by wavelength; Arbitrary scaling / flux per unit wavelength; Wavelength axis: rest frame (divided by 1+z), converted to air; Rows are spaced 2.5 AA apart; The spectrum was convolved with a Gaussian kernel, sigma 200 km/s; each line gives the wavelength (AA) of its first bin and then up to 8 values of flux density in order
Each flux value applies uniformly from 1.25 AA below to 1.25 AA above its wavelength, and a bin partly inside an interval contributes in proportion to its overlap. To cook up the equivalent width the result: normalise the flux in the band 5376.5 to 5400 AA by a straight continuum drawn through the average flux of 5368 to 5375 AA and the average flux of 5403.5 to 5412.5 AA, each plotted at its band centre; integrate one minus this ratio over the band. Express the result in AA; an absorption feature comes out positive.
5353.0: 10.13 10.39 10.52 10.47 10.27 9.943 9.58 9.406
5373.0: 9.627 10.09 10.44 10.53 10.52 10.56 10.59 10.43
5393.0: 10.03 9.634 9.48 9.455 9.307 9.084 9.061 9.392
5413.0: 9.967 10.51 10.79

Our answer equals -1.9 AA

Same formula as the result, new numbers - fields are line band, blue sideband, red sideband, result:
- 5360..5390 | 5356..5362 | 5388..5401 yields 0.12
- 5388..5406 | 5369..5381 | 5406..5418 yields 0.28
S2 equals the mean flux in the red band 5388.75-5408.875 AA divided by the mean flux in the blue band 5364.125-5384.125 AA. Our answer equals 0.96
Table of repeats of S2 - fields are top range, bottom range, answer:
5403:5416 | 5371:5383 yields 0.94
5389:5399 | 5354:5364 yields 0.95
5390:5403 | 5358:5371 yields 0.97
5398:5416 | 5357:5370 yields 0.94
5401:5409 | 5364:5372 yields 0.95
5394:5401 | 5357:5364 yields 0.92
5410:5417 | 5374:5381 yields 0.97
